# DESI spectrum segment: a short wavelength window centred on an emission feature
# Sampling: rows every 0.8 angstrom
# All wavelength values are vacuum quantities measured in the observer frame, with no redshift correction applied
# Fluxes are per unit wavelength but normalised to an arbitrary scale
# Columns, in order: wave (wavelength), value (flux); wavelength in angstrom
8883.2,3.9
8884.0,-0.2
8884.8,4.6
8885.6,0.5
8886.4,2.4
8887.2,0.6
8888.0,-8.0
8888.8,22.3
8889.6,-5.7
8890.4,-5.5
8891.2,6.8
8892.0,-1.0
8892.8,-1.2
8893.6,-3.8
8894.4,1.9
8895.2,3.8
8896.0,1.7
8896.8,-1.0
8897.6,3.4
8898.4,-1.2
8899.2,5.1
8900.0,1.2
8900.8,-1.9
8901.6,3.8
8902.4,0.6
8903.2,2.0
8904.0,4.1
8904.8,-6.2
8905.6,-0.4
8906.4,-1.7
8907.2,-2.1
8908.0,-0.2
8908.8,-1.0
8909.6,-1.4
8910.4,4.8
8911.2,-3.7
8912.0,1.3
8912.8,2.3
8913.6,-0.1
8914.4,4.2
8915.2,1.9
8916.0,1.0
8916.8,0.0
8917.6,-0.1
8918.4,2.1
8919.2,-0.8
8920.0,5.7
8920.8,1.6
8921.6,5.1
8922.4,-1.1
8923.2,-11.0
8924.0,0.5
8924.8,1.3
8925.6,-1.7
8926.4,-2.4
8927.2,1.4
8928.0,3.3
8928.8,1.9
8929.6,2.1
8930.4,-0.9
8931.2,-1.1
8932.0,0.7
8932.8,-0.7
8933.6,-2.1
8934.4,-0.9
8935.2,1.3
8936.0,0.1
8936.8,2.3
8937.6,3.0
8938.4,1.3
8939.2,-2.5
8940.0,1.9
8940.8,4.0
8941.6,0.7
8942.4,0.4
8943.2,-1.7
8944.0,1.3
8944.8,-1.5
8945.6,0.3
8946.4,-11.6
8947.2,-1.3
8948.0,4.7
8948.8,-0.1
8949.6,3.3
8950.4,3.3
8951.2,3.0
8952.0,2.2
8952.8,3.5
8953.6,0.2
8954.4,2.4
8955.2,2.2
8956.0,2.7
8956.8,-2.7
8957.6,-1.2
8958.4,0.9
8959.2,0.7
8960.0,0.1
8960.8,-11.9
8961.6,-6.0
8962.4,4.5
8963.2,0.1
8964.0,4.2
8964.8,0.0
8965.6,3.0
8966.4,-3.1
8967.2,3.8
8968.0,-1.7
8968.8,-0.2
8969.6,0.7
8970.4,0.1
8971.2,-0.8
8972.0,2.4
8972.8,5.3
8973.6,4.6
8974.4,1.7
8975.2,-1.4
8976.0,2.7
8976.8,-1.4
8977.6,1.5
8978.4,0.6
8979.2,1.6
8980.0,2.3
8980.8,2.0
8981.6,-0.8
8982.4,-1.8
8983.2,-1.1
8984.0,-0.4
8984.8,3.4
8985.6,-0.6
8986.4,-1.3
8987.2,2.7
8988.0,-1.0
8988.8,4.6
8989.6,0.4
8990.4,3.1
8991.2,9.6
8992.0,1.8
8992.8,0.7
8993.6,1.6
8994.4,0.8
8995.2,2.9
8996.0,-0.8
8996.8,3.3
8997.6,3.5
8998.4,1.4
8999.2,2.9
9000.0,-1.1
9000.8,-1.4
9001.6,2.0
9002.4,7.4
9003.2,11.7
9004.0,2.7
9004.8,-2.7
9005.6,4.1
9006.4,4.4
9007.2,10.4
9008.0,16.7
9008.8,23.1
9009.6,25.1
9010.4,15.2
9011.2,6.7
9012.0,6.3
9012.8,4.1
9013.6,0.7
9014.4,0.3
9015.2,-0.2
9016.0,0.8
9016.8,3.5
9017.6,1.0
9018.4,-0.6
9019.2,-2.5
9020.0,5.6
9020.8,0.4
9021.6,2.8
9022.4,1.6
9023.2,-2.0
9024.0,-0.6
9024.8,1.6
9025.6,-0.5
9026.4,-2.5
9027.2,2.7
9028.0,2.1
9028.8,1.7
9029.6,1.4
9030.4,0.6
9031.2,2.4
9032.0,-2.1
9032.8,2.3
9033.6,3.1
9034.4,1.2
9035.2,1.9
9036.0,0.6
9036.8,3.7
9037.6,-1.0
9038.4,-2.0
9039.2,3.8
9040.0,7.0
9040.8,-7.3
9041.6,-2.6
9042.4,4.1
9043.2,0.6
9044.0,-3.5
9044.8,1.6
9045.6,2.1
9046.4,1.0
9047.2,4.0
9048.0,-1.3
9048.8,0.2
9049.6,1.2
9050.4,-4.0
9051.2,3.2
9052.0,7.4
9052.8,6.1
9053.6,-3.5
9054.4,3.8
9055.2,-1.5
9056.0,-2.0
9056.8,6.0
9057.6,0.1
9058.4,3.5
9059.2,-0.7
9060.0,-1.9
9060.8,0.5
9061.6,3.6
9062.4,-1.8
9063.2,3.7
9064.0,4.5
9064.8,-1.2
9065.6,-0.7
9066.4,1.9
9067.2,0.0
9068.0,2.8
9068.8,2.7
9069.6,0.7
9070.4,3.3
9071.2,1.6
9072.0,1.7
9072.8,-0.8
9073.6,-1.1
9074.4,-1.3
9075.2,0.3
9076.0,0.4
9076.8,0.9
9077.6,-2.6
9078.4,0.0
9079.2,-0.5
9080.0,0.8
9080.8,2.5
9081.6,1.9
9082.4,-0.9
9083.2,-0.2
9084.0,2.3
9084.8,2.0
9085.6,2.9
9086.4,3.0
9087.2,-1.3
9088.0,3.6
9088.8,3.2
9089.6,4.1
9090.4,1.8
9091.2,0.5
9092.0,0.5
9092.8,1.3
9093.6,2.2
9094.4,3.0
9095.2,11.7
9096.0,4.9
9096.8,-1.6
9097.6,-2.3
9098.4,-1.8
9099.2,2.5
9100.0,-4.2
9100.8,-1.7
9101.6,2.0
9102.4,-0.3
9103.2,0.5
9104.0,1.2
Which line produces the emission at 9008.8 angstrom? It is H-beta 4861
